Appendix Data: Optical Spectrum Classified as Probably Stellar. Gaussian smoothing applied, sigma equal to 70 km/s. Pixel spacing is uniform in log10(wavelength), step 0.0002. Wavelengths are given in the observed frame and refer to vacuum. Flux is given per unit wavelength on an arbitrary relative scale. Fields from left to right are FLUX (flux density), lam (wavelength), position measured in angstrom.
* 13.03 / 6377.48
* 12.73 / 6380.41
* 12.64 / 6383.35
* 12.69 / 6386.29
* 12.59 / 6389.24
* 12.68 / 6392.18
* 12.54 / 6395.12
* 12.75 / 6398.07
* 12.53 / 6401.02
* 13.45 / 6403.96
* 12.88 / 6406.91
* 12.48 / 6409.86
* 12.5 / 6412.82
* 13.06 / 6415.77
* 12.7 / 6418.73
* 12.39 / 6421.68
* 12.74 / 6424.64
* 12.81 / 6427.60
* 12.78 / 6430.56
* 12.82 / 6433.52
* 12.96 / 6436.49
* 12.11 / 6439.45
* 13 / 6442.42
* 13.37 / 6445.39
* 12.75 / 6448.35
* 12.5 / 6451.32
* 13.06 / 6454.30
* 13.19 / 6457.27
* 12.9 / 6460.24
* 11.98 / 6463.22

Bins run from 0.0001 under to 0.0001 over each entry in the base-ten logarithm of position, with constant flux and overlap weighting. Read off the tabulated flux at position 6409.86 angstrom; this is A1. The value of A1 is 12.48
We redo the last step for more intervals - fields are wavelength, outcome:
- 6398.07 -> 12.75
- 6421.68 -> 12.39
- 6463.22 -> 11.98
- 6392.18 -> 12.68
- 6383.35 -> 12.64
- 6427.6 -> 12.81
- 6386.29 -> 12.69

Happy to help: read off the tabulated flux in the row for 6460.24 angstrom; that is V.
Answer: 12.9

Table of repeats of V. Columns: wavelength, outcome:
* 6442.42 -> 13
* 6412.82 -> 12.5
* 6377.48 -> 13.03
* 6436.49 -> 12.96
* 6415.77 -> 13.06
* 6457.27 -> 13.19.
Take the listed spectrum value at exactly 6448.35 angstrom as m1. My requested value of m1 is 12.75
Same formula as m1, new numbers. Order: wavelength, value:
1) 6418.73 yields 12.7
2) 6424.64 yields 12.74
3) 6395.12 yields 12.54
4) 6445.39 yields 13.37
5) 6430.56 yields 12.78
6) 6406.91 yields 12.88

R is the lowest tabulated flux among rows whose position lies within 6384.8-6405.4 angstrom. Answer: 12.53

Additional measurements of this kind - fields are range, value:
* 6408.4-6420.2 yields 12.48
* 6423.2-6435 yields 12.74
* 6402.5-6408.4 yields 12.88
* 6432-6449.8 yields 12.11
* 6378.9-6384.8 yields 12.64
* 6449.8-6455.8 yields 12.5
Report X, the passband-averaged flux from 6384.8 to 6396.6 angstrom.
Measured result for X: 12.6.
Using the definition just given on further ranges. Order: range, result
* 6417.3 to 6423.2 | 12.6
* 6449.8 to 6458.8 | 12.9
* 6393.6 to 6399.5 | 12.6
